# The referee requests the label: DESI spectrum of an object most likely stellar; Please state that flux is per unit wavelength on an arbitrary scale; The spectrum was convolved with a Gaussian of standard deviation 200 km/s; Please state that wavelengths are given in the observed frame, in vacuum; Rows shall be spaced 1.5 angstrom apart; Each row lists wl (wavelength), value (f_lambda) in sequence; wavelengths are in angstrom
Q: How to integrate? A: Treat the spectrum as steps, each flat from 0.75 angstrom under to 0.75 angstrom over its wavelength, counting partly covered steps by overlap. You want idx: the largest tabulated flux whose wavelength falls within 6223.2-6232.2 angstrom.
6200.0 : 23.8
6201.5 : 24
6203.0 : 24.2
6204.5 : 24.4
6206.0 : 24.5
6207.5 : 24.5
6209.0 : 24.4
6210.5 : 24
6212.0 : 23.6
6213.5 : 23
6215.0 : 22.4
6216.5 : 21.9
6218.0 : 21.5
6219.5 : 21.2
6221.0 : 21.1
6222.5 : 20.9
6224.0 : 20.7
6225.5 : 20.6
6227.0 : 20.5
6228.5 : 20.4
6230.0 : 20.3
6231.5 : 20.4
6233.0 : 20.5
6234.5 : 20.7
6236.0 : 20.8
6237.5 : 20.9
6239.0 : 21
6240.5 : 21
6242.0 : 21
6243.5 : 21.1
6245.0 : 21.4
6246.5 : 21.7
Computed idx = 20.7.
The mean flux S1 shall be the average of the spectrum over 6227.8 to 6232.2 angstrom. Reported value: 20.4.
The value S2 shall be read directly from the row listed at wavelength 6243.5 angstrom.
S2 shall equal 21.1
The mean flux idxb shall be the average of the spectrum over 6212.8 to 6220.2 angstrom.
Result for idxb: 22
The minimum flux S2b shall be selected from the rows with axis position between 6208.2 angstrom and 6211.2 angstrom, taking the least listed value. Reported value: 24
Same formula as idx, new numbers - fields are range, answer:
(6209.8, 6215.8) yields 24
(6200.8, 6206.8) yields 24.5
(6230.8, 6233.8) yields 20.5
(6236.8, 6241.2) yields 21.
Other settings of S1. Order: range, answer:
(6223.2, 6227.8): 20.6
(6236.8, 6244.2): 21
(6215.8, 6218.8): 21.7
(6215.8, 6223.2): 21.3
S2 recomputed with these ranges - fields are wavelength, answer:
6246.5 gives 21.7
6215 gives 22.4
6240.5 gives 21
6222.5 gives 20.9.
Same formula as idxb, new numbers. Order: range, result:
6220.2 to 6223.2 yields 21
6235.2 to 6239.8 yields 20.9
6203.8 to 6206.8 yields 24.5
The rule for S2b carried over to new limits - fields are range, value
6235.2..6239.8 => 20.8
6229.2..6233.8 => 20.3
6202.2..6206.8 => 24.2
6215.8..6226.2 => 20.6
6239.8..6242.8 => 21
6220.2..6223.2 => 20.9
